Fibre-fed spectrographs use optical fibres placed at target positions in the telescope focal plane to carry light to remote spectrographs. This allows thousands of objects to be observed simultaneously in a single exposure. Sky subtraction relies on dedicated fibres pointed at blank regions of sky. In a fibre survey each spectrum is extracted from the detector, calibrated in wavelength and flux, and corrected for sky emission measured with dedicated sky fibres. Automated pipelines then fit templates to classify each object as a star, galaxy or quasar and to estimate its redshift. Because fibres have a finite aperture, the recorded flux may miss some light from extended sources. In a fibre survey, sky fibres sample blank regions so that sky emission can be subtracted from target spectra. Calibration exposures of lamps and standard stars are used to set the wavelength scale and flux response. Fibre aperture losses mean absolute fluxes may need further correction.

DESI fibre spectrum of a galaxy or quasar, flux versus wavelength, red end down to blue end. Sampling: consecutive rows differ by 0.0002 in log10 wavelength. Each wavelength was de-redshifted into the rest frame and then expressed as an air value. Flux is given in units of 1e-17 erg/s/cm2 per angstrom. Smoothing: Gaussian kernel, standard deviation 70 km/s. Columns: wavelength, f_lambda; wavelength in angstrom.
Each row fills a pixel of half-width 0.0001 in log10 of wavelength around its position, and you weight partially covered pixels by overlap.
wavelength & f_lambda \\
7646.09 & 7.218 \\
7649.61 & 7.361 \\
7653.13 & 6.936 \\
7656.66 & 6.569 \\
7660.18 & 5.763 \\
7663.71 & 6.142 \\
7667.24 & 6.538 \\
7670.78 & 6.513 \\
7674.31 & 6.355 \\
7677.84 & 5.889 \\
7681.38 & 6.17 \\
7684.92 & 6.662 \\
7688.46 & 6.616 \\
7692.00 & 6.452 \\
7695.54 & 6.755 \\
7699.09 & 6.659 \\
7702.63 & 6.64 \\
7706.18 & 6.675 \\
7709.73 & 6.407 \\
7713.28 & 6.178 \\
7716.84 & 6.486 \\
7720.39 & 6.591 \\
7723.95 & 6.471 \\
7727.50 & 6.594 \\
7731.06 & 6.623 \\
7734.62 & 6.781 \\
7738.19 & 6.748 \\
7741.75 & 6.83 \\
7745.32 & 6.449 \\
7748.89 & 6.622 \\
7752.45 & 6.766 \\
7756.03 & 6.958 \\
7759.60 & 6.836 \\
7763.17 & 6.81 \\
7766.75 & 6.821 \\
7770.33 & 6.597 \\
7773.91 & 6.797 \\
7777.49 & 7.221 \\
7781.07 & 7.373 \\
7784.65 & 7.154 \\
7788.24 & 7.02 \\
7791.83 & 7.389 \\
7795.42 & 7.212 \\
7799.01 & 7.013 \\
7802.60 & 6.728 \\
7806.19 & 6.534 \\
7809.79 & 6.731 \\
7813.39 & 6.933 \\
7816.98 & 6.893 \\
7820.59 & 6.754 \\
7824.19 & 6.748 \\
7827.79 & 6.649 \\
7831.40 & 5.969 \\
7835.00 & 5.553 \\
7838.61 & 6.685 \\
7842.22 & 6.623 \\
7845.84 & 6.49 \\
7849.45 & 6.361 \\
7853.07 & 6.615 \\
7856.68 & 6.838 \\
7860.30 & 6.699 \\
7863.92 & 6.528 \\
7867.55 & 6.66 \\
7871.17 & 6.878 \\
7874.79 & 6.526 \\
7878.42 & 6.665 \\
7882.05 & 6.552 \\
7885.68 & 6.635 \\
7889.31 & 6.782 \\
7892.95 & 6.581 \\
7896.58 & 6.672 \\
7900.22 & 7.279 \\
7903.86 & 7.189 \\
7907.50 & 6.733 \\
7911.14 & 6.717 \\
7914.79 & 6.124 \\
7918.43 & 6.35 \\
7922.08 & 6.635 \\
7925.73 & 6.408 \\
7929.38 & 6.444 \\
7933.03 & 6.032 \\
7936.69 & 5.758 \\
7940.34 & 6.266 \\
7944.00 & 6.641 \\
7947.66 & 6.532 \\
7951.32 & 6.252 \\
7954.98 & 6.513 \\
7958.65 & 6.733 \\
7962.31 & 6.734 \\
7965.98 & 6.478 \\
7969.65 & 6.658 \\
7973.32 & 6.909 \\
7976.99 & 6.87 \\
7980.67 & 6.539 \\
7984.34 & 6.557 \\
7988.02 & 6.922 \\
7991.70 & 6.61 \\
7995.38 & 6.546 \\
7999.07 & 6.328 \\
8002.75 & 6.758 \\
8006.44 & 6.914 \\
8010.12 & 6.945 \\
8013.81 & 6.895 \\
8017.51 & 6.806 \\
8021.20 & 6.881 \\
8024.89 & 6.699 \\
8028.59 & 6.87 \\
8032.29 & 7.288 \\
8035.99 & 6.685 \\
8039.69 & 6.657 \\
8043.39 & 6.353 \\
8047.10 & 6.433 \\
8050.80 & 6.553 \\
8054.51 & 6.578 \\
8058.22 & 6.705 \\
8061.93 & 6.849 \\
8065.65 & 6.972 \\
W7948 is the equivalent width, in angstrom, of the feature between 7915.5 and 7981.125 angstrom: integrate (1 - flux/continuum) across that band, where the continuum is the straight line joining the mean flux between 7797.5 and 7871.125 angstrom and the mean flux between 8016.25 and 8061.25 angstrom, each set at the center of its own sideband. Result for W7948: 1.8 angstrom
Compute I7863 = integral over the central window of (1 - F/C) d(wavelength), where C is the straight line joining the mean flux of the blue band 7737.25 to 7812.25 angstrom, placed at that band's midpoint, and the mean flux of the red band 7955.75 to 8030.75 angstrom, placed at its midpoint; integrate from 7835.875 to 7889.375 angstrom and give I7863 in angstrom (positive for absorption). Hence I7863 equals 1.7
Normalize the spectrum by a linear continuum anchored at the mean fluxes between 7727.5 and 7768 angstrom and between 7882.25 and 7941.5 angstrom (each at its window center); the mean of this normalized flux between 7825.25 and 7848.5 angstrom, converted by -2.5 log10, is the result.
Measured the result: 0.05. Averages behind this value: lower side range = 6.74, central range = 6.34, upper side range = 6.54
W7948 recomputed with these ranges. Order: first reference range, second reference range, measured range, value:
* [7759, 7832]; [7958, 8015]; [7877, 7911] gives 0.0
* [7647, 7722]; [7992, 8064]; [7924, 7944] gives 1.3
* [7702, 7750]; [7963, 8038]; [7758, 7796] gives -2.3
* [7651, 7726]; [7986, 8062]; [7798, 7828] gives -1.0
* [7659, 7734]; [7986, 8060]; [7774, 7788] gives -1.4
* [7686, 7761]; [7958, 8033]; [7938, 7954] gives 0.8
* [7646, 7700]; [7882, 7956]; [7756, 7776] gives -0.8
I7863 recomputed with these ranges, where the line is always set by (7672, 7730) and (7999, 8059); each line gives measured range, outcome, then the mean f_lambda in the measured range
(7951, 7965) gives 0.20 angstrom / 6.59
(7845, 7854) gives 0.16 angstrom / 6.48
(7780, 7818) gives -2.53 angstrom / 6.99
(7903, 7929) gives 0.34 angstrom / 6.56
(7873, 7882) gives 0.04 angstrom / 6.58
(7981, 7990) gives 0.00 angstrom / 6.71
